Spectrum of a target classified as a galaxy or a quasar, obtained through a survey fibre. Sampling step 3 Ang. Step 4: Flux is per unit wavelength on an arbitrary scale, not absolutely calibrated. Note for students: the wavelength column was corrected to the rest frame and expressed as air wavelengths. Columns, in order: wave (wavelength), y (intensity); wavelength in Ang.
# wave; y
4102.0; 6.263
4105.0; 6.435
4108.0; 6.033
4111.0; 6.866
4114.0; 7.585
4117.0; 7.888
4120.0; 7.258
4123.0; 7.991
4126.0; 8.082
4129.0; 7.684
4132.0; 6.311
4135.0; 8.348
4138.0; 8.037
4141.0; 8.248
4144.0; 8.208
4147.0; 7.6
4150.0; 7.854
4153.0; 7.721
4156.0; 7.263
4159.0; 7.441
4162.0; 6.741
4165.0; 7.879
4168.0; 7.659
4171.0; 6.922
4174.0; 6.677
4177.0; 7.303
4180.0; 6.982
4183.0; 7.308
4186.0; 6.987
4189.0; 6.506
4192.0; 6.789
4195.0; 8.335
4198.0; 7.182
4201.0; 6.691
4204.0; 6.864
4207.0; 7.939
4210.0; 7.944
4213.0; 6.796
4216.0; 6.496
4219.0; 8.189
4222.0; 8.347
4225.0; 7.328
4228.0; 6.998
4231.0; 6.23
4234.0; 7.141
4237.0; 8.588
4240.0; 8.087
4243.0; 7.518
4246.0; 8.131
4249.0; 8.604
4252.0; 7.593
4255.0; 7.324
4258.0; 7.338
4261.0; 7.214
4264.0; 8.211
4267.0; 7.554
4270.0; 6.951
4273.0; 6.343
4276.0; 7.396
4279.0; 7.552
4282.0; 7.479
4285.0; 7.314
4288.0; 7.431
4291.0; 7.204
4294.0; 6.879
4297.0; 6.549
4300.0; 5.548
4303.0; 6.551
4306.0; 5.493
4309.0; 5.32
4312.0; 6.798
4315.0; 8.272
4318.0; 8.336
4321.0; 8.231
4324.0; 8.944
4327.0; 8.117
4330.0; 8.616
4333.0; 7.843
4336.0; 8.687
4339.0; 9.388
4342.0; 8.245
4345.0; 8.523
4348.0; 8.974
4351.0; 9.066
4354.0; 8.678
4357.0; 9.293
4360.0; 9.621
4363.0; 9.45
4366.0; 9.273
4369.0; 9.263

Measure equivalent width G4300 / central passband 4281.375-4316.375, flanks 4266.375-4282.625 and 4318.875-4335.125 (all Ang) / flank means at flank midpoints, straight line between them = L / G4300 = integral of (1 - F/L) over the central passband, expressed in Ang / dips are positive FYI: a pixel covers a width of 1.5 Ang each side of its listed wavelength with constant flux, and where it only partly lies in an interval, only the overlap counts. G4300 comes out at 4.5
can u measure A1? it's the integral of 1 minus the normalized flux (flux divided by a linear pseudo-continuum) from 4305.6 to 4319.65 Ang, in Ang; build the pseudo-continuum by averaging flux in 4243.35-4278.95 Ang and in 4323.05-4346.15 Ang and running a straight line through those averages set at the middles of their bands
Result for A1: 2.17 Ang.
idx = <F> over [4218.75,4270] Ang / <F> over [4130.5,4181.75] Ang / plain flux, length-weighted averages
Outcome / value 1.02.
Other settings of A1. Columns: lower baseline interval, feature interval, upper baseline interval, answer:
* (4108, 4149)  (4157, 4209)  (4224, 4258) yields 2.9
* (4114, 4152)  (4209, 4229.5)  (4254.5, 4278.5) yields 0.1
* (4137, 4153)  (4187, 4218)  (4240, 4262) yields 2.6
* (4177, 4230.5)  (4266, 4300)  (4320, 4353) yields 4.2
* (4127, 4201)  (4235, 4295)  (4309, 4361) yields 3.6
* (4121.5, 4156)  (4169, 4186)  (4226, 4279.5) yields 1.4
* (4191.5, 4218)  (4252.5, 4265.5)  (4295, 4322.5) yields -0.9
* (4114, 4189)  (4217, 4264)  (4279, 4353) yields -0.4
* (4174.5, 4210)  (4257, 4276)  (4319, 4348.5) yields 1.5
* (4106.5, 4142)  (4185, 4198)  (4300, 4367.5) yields 1.0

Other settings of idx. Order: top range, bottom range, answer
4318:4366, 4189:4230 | 1.20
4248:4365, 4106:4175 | 1.04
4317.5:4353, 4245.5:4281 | 1.15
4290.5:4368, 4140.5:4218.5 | 1.09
